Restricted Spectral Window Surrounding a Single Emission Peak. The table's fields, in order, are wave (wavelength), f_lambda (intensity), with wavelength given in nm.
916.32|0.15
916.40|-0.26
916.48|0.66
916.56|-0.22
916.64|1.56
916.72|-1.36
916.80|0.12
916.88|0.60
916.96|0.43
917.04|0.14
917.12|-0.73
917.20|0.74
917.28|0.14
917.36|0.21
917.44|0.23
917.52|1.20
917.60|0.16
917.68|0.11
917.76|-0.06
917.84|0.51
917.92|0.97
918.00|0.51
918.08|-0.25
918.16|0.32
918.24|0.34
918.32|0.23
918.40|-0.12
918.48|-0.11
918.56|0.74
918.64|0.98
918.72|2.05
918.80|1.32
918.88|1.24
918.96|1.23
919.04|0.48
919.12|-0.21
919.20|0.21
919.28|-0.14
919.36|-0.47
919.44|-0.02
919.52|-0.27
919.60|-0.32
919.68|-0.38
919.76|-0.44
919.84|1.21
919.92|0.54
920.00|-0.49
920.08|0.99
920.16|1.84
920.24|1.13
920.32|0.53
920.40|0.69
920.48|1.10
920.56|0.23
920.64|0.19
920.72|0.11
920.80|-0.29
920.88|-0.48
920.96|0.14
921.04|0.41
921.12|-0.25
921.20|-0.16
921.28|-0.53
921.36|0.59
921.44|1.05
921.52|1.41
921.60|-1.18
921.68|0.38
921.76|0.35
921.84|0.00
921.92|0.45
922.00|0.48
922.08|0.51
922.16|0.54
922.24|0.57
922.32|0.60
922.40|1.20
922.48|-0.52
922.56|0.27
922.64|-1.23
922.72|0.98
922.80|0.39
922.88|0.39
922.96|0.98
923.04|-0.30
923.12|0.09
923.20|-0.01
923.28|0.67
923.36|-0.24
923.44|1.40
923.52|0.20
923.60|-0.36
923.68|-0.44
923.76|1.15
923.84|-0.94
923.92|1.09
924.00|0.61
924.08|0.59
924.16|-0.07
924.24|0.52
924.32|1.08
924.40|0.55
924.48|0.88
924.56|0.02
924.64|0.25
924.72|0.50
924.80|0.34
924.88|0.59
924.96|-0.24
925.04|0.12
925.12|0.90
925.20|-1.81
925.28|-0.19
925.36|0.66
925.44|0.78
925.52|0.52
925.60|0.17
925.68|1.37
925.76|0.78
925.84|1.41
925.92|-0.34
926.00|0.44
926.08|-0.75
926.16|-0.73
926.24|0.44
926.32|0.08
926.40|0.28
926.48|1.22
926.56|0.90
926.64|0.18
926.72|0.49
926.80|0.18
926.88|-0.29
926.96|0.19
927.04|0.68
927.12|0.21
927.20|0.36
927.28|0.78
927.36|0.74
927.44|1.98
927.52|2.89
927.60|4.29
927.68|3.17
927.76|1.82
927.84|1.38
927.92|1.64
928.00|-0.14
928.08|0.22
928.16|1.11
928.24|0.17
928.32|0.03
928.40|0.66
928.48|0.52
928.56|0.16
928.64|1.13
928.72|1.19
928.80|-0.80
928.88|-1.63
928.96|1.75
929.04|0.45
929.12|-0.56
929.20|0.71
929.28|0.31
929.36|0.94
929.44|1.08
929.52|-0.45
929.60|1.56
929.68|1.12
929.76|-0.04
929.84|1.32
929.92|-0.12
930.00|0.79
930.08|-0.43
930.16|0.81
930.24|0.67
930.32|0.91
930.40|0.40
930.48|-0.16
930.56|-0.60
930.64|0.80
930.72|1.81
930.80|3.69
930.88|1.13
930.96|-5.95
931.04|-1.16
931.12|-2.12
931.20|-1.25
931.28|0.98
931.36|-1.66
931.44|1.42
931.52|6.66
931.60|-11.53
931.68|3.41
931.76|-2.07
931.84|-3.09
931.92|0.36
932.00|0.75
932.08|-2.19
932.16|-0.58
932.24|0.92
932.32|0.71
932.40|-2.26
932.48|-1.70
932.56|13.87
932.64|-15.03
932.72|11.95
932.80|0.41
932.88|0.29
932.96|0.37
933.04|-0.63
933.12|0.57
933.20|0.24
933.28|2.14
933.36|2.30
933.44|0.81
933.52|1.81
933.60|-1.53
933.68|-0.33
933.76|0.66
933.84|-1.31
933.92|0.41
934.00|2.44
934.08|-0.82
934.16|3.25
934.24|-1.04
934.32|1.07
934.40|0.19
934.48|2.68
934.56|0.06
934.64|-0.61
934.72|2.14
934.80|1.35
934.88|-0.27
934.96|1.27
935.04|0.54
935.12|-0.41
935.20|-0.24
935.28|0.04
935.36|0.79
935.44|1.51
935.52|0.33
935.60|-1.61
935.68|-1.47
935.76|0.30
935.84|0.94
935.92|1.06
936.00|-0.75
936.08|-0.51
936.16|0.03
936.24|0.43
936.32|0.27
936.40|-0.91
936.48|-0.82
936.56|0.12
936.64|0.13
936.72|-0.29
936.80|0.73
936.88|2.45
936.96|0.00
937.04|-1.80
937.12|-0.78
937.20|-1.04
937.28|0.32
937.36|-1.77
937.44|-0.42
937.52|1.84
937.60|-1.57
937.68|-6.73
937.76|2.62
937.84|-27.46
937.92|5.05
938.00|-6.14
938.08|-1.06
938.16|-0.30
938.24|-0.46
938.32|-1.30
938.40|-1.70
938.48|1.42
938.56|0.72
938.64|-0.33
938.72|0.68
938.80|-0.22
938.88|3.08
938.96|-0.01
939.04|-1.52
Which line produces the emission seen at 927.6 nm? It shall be [O III] 5007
